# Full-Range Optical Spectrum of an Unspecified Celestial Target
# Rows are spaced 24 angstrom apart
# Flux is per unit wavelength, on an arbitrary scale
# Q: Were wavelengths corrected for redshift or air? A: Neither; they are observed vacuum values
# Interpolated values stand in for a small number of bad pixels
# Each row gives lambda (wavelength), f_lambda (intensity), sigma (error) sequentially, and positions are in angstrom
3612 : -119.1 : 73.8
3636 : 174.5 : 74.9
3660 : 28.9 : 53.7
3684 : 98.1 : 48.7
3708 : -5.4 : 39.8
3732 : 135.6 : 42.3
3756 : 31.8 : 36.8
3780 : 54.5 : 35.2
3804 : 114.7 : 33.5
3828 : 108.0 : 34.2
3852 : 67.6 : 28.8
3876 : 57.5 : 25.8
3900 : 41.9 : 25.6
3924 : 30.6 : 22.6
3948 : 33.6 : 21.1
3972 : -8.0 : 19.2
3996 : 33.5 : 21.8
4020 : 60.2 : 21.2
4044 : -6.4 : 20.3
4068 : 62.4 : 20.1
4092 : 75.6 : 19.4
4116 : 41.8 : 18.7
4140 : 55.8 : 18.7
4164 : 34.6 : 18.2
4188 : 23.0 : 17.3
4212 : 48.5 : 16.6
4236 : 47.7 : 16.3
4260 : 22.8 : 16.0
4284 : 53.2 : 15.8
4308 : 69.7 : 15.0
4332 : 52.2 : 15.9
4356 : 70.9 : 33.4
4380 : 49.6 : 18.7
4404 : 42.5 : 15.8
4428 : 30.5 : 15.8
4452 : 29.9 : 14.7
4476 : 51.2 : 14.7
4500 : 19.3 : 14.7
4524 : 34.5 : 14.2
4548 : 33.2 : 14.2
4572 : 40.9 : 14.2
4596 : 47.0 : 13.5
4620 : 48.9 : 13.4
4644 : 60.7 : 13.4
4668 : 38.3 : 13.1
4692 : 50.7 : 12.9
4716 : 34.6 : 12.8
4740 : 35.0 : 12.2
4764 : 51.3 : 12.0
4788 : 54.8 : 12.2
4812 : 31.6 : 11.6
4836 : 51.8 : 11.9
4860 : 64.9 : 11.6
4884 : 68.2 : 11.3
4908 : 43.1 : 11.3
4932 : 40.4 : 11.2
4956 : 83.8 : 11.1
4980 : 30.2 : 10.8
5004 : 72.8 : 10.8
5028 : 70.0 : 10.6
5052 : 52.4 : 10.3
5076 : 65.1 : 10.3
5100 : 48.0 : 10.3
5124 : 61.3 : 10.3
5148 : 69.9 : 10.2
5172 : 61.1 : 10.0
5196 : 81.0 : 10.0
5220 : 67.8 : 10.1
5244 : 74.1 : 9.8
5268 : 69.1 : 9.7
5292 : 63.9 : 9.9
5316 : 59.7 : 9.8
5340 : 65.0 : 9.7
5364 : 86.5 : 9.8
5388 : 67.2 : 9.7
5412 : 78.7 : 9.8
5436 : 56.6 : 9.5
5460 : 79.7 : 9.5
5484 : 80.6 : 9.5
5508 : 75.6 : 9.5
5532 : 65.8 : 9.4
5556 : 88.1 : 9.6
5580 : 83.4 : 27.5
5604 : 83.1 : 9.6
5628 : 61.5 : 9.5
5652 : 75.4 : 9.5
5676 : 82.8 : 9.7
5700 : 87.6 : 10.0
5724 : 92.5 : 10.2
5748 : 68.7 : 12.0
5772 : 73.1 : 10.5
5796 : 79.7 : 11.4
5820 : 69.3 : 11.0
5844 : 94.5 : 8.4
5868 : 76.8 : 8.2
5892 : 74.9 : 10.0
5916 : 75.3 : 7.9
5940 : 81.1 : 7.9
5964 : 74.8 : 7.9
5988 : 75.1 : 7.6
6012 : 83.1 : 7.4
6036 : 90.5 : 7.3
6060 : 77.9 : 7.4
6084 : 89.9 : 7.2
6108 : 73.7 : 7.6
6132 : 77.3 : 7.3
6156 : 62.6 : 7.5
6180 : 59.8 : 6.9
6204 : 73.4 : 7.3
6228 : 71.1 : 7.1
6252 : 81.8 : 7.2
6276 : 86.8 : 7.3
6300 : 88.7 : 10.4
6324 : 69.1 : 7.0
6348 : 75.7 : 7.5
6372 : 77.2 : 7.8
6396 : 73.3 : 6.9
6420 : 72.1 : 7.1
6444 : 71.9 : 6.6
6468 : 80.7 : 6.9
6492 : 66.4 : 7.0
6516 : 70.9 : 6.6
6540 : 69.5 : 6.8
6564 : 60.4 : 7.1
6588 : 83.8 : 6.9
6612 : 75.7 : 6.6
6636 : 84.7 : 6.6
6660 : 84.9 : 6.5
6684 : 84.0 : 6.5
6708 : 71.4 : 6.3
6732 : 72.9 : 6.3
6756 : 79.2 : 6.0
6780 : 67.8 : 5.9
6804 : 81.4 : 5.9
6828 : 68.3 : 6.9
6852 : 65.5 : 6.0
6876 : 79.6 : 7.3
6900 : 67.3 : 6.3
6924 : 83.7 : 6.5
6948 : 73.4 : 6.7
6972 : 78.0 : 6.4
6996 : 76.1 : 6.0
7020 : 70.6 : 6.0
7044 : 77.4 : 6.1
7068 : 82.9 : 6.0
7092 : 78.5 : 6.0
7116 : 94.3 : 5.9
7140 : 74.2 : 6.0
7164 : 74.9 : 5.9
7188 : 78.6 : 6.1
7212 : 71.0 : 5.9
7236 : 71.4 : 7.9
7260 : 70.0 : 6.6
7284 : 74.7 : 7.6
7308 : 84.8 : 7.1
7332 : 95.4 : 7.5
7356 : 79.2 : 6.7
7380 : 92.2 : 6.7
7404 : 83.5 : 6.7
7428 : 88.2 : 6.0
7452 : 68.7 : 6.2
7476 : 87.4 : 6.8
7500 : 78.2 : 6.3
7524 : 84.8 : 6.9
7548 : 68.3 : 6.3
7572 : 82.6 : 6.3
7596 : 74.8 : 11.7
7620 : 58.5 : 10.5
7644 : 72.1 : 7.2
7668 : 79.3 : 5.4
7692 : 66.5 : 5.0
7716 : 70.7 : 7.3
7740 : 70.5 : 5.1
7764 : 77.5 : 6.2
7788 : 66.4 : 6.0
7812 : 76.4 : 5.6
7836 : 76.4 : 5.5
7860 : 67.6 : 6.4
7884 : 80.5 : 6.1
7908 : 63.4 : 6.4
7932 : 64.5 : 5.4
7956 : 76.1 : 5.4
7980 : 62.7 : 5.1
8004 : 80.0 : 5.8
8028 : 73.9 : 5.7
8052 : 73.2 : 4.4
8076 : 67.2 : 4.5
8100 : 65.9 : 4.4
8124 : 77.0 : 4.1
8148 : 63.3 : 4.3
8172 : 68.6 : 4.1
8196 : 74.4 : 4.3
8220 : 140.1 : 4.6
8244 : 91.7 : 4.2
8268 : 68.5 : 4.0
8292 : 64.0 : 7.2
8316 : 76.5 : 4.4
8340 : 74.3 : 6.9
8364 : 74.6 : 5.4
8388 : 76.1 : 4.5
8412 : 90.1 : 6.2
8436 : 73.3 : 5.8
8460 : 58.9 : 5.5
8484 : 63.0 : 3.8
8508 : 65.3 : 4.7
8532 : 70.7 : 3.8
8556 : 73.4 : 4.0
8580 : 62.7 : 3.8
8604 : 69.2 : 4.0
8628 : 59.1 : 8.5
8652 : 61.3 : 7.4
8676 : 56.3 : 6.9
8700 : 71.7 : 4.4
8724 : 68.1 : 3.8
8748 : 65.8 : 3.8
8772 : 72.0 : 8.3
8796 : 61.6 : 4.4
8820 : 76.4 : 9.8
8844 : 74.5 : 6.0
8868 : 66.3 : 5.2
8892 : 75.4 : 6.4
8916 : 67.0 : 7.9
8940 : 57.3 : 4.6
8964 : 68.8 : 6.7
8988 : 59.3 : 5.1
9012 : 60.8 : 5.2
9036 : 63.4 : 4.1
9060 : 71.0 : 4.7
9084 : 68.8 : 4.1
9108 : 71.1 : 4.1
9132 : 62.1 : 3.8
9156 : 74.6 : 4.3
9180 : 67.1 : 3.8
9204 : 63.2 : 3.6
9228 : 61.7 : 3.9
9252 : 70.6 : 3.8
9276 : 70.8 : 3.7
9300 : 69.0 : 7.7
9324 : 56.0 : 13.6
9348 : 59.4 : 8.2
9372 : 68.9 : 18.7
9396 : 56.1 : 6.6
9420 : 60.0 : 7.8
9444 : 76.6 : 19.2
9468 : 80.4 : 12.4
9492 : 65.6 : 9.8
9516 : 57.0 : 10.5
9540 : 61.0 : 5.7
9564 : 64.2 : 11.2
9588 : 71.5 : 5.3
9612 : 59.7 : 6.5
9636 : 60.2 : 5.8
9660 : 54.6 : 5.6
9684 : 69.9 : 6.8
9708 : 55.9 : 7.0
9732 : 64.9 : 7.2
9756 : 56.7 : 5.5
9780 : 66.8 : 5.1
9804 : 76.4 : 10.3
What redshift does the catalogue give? 0.253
